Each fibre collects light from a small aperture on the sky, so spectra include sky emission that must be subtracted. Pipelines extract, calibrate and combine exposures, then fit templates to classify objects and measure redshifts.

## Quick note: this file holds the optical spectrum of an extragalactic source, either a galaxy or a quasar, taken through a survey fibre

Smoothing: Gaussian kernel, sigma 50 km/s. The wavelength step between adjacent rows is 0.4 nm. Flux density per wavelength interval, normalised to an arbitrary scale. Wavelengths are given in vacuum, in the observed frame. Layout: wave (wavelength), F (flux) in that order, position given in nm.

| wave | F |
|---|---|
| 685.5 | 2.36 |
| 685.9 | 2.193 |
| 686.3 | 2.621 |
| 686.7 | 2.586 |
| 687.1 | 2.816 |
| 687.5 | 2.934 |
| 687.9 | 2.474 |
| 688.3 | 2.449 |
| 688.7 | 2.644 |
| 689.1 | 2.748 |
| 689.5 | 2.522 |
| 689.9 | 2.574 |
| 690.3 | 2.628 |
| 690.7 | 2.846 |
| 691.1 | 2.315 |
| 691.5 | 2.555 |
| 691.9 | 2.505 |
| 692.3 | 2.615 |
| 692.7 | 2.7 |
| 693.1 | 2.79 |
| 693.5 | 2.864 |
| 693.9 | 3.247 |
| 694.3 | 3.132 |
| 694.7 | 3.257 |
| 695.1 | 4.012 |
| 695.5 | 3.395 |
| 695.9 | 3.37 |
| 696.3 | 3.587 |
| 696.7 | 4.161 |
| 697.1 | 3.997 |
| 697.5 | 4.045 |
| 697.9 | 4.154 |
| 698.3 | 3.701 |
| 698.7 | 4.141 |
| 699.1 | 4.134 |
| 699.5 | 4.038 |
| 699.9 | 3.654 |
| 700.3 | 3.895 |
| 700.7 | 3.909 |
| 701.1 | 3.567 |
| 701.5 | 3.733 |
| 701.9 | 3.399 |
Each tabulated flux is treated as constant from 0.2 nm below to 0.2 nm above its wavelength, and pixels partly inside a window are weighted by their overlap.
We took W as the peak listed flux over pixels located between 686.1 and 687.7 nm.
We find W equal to 2.934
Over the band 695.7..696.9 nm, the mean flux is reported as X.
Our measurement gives 3.71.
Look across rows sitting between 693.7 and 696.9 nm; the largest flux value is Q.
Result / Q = 4.161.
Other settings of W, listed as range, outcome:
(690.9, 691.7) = 2.555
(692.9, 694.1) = 3.247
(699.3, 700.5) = 4.038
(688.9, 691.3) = 2.846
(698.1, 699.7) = 4.141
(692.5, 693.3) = 2.79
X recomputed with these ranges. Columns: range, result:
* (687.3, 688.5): 2.62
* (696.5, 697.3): 4.08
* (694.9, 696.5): 3.59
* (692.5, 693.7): 2.78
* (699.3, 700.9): 3.87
